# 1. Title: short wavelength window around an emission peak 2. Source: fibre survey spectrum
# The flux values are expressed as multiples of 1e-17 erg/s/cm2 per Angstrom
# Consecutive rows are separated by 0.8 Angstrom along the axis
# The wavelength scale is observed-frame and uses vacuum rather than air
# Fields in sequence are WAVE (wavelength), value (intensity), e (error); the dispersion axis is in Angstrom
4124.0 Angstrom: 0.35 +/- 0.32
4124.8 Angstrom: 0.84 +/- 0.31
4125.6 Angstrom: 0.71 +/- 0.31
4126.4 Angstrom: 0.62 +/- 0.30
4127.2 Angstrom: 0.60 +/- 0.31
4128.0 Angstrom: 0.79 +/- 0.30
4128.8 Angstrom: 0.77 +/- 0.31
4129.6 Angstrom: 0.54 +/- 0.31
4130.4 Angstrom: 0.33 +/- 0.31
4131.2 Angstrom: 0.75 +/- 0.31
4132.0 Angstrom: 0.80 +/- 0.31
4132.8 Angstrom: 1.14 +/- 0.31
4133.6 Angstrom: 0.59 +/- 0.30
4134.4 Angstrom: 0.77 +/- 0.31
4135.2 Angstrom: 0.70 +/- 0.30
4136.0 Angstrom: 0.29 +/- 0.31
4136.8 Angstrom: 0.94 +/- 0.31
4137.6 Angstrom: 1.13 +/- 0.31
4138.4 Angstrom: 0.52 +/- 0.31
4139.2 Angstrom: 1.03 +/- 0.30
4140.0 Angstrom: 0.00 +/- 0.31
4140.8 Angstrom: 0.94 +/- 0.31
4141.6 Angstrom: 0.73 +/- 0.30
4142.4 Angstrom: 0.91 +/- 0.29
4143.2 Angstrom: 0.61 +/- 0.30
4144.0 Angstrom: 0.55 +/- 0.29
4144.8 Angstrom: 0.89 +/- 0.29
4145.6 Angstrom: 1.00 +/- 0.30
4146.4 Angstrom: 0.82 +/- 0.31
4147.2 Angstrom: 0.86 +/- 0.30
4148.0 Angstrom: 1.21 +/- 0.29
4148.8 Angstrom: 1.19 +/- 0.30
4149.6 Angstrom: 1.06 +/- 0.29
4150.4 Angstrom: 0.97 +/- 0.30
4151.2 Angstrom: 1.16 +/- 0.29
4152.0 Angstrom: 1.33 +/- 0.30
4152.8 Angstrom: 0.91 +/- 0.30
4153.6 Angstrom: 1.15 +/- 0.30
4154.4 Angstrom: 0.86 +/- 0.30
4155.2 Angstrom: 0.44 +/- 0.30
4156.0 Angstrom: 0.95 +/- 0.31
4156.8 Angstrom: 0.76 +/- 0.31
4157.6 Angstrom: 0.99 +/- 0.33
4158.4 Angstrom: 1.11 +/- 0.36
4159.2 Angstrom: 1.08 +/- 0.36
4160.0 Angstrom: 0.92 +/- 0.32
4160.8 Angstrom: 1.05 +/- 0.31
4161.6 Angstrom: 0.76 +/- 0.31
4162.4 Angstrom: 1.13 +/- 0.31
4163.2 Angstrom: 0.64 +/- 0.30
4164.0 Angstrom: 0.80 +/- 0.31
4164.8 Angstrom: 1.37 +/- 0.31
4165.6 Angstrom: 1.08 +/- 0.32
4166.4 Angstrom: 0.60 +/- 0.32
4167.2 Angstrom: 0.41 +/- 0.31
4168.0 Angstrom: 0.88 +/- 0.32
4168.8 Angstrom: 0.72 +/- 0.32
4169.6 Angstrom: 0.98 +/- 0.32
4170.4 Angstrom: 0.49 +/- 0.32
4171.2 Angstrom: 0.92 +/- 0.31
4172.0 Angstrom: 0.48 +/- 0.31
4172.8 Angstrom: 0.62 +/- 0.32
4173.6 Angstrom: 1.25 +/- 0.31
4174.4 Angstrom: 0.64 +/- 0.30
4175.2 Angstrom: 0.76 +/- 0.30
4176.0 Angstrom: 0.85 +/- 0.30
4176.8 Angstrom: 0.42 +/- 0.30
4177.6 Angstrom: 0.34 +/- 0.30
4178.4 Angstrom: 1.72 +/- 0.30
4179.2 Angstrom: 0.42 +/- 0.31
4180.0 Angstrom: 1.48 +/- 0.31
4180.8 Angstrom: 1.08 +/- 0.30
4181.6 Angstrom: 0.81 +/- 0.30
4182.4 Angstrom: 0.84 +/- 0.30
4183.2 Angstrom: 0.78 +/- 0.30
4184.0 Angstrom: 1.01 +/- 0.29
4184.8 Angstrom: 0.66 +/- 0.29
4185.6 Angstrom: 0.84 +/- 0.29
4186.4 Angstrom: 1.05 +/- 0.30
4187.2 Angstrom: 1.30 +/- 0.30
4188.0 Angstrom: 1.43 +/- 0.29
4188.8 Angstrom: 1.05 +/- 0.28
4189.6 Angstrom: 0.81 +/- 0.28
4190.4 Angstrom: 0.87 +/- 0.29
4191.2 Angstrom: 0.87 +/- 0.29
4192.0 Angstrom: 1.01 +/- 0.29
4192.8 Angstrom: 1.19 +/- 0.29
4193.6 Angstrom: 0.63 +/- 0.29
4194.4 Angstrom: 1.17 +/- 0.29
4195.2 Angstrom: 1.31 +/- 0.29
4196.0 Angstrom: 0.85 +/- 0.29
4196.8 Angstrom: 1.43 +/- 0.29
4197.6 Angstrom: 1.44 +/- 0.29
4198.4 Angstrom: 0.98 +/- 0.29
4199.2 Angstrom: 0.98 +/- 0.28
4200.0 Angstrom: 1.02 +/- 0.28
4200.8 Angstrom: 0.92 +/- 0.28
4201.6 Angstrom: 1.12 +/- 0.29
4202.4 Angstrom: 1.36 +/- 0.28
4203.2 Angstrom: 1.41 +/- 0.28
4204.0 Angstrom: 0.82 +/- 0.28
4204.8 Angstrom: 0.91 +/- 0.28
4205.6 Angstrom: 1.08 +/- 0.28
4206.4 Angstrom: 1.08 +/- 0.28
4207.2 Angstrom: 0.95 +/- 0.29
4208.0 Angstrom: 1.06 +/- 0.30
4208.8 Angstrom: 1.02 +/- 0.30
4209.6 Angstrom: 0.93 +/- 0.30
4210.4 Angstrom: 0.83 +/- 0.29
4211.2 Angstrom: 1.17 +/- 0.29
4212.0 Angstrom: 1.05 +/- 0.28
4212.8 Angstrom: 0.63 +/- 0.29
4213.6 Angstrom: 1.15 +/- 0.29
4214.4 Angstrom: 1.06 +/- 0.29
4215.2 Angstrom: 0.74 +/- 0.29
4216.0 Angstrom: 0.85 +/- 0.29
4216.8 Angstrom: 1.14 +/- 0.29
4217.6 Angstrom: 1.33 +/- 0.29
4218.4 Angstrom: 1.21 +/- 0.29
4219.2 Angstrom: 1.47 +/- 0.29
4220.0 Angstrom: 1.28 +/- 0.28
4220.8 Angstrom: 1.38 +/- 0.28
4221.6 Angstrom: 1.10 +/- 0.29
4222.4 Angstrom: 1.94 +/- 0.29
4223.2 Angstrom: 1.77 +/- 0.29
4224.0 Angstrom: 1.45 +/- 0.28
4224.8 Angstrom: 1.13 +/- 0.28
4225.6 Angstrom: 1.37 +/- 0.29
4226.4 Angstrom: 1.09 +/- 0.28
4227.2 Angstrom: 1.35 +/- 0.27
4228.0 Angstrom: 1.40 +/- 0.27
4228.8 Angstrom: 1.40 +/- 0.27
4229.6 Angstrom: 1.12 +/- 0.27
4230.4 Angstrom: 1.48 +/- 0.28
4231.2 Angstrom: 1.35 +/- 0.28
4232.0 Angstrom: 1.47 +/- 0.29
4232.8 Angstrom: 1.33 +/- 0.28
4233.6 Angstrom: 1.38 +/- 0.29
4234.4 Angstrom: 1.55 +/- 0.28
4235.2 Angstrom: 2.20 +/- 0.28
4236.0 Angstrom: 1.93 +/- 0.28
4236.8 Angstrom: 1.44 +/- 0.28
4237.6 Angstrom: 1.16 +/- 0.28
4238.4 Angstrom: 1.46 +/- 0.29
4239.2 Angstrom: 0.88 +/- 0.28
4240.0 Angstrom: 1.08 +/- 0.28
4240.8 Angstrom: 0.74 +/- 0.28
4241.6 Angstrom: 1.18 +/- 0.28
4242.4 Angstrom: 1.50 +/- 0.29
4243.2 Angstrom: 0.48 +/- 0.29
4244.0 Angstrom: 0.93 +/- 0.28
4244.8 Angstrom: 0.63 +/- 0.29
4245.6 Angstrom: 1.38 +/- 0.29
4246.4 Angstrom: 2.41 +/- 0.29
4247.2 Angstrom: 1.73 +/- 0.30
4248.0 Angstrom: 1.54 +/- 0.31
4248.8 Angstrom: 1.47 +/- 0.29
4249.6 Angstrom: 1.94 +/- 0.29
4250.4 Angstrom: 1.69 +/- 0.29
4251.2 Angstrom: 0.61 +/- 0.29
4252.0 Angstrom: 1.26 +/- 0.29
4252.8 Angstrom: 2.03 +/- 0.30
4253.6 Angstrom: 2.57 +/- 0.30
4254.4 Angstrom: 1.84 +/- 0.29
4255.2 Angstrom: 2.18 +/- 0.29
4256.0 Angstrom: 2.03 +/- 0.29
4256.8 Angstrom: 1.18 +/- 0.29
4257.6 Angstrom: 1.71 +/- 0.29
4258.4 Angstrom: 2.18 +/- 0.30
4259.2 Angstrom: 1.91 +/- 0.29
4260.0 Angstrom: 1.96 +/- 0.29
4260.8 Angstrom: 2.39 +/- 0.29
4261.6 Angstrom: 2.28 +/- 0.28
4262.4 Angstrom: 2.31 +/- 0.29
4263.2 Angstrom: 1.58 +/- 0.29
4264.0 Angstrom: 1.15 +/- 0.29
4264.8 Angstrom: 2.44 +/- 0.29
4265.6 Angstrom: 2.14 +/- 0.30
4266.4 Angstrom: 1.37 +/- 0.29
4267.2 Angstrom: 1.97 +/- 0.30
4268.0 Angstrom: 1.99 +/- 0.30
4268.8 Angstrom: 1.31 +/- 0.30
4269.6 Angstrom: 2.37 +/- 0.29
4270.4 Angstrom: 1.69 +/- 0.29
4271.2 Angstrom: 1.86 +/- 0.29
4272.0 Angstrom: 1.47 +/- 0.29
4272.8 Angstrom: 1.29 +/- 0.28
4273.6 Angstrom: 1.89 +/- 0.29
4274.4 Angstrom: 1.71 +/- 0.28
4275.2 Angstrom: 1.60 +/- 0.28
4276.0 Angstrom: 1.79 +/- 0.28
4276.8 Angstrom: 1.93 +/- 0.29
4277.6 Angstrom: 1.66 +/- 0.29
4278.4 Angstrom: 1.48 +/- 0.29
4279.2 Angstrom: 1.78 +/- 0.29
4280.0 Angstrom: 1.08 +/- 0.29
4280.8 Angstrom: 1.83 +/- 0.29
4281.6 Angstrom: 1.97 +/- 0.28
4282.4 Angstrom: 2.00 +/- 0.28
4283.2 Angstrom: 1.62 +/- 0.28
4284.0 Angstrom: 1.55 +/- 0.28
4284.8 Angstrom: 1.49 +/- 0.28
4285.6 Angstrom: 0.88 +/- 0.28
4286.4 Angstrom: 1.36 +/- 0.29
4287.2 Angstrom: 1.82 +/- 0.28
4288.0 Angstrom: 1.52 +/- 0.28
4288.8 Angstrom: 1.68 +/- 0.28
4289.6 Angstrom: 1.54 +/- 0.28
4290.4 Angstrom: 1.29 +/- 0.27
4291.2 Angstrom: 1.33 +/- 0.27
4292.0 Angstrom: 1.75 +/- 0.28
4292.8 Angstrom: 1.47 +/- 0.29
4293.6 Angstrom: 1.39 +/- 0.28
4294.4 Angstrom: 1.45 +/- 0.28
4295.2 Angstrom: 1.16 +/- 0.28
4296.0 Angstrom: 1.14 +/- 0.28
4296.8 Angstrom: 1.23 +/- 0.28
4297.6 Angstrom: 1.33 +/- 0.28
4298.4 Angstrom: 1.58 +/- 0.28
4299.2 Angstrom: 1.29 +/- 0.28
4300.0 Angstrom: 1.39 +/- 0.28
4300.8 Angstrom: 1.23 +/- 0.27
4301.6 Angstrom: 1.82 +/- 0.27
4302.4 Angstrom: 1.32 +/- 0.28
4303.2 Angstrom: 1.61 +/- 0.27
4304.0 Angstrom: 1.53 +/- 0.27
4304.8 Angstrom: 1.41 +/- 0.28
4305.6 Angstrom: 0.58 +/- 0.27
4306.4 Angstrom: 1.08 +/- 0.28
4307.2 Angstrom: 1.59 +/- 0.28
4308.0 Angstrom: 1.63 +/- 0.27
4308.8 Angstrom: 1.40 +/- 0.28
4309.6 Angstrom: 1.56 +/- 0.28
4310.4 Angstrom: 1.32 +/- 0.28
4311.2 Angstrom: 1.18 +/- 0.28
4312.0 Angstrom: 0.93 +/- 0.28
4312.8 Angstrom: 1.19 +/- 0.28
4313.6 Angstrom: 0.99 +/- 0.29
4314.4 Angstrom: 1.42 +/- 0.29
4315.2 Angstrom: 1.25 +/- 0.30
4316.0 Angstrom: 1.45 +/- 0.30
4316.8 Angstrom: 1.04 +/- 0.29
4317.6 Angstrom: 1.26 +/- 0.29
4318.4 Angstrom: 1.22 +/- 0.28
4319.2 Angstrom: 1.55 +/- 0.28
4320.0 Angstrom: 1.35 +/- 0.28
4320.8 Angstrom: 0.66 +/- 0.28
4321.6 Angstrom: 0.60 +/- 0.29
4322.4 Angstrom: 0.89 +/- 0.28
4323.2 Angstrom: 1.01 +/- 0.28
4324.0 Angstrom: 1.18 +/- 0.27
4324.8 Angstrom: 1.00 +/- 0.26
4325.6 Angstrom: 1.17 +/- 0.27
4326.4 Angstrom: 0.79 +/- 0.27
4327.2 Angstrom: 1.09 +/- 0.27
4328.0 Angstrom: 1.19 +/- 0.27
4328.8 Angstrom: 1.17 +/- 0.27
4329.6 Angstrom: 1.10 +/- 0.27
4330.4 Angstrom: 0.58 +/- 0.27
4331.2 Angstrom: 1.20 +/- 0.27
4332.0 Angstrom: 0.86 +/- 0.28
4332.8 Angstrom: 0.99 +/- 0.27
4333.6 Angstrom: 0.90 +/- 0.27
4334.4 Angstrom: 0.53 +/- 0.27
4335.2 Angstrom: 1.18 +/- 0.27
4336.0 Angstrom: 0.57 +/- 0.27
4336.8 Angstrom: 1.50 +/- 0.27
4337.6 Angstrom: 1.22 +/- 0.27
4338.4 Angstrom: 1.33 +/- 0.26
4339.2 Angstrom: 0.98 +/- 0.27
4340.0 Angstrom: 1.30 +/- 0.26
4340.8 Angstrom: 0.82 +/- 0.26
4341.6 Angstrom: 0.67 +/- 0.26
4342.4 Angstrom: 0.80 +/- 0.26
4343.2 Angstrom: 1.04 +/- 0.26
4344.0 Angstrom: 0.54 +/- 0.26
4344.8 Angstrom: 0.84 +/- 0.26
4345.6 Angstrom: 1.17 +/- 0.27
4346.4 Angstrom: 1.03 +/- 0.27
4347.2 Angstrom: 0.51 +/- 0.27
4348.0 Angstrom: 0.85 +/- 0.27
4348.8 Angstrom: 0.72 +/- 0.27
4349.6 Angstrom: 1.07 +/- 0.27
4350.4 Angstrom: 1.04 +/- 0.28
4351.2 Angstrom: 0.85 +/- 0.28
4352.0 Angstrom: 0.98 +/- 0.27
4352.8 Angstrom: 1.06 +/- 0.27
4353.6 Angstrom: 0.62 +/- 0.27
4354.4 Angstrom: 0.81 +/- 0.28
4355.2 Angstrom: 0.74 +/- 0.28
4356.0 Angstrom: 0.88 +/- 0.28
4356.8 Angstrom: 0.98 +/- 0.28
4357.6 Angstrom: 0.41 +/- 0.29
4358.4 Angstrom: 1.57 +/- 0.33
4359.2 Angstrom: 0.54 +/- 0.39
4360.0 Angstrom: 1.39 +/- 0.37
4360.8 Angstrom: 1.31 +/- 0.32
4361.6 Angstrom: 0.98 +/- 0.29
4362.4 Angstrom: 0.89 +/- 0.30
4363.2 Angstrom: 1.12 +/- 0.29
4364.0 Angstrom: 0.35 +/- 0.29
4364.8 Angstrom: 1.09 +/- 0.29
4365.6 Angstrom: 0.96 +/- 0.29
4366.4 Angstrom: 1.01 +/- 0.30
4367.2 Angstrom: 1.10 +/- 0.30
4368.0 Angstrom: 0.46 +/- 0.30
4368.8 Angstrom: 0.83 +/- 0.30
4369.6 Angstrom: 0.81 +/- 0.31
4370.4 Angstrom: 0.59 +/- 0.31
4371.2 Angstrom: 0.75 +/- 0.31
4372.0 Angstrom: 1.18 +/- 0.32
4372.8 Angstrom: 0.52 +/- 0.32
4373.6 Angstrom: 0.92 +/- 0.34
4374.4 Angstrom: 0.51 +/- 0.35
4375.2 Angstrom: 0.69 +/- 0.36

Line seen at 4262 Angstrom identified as C IV 1549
